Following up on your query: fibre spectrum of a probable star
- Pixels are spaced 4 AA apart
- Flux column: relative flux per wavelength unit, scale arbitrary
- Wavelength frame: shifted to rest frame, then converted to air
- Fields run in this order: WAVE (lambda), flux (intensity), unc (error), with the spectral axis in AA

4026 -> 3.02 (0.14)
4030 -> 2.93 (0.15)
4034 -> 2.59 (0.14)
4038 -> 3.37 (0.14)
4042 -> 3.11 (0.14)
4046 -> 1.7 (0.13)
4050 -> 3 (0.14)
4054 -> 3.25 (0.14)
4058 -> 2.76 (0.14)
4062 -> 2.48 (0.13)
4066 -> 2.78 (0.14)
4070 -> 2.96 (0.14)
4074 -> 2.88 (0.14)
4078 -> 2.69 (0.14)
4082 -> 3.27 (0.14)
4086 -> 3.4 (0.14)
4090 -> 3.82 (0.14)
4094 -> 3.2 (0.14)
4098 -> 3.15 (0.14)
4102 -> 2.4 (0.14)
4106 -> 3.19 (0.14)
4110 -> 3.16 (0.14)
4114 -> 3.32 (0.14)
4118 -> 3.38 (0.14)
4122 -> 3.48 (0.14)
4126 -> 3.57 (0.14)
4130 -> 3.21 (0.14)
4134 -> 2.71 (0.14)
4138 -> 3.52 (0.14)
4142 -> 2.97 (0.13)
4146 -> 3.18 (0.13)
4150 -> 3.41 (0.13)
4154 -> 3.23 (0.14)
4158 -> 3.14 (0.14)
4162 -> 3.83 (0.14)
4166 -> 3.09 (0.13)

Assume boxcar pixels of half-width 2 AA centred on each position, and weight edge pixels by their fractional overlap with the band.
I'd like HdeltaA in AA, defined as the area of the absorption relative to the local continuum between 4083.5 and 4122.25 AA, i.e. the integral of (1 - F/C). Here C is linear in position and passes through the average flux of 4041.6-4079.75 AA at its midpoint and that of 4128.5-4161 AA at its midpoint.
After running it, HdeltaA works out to -3.5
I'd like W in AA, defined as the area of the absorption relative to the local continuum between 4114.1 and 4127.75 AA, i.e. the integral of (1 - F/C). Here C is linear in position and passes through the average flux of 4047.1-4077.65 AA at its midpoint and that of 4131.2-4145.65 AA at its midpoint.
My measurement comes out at -1.92 AA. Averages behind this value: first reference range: 2.83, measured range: 3.45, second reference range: 3.09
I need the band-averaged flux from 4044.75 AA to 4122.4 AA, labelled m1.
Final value 3.02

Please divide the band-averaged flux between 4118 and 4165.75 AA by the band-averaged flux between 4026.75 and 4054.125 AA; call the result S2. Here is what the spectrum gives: 1.16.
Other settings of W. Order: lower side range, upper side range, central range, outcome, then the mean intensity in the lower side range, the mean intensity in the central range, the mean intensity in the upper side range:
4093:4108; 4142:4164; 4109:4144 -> -1.3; 2.97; 3.26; 3.32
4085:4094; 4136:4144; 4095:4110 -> 2.2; 3.54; 2.97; 3.25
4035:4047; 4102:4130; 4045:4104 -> 1.5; 2.8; 2.94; 3.27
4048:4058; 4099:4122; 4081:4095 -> -1.6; 3.05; 3.45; 3.13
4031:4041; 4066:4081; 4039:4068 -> 1.8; 2.99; 2.75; 2.86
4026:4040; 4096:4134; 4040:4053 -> 1.5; 2.97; 2.65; 3.18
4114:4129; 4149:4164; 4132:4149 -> 1.5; 3.44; 3.11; 3.4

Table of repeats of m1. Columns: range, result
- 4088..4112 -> 3.15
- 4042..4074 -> 2.74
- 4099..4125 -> 3.17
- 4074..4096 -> 3.24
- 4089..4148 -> 3.21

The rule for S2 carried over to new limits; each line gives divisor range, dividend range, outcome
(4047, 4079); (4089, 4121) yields 1.13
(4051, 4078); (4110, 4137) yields 1.15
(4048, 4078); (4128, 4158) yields 1.11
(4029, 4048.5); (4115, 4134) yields 1.22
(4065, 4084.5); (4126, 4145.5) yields 1.08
